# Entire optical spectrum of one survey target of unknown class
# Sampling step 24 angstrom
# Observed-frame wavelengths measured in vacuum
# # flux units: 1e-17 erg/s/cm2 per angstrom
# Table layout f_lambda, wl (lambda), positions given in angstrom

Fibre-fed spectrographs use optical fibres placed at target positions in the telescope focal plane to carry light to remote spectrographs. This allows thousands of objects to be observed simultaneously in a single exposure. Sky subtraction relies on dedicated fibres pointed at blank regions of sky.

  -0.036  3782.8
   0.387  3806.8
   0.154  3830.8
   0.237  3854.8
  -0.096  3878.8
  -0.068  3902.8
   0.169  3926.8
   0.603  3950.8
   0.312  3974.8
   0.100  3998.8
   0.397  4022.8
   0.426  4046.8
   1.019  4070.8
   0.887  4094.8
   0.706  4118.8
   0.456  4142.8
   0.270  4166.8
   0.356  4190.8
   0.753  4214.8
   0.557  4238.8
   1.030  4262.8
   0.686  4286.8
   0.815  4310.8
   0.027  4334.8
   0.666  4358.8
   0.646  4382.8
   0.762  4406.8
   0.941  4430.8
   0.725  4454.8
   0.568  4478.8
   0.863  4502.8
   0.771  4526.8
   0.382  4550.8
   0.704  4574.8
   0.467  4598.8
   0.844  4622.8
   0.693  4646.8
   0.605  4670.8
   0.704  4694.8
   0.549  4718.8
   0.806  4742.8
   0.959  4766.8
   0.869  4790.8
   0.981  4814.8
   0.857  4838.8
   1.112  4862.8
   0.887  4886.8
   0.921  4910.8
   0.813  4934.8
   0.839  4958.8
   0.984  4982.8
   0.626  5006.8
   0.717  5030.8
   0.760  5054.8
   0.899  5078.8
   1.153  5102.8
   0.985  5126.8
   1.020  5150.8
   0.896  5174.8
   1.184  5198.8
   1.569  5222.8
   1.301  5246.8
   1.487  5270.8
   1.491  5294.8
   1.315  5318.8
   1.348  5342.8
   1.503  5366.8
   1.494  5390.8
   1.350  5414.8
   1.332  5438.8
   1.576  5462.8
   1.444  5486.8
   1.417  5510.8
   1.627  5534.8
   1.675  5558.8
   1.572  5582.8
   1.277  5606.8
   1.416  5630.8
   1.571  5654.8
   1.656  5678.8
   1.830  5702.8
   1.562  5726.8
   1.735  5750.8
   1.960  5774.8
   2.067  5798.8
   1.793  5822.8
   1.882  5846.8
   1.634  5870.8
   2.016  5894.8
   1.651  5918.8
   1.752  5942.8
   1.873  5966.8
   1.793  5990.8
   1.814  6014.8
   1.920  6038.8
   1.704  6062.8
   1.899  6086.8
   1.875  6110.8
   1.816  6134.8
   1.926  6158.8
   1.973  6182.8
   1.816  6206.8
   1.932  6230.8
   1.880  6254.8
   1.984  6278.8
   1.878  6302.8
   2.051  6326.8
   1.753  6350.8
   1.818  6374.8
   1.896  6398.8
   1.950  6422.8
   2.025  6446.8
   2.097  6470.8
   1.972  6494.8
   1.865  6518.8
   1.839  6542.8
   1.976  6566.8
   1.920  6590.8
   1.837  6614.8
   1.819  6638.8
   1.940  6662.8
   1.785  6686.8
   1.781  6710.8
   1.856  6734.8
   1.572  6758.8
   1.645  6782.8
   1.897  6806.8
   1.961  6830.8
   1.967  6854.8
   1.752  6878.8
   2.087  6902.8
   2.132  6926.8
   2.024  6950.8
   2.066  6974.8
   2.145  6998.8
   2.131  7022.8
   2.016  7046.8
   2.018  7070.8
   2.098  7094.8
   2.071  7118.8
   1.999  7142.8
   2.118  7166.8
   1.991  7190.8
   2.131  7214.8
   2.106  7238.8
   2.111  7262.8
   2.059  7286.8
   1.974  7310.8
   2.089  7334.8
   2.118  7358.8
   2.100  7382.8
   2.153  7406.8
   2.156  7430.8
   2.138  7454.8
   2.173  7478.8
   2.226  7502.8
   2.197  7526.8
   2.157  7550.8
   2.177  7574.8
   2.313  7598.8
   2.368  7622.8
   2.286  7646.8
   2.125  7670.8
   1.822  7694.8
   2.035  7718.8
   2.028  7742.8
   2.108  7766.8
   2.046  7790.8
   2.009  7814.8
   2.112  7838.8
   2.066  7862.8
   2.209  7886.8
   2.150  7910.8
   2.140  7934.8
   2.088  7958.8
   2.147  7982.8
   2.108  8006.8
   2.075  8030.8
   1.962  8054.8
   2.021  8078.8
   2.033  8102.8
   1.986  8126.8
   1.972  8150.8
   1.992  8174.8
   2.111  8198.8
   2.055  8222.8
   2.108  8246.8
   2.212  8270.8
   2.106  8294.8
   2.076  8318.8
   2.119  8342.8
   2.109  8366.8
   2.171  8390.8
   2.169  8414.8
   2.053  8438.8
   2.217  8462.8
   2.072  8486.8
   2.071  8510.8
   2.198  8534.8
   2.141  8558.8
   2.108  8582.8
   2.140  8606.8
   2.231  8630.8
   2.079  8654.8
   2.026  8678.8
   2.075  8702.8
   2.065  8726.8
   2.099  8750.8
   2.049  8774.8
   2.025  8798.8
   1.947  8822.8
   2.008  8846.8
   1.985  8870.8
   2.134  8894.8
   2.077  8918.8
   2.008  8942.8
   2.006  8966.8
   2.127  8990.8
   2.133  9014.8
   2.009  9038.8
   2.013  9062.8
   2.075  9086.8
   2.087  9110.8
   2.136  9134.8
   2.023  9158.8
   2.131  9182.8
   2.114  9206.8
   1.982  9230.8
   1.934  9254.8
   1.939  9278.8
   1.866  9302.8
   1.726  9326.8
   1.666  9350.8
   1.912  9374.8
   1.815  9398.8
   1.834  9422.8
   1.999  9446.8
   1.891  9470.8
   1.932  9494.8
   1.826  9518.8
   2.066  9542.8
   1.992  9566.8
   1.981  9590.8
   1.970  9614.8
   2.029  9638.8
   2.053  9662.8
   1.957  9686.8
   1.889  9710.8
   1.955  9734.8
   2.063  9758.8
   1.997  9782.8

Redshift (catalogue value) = 0.306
